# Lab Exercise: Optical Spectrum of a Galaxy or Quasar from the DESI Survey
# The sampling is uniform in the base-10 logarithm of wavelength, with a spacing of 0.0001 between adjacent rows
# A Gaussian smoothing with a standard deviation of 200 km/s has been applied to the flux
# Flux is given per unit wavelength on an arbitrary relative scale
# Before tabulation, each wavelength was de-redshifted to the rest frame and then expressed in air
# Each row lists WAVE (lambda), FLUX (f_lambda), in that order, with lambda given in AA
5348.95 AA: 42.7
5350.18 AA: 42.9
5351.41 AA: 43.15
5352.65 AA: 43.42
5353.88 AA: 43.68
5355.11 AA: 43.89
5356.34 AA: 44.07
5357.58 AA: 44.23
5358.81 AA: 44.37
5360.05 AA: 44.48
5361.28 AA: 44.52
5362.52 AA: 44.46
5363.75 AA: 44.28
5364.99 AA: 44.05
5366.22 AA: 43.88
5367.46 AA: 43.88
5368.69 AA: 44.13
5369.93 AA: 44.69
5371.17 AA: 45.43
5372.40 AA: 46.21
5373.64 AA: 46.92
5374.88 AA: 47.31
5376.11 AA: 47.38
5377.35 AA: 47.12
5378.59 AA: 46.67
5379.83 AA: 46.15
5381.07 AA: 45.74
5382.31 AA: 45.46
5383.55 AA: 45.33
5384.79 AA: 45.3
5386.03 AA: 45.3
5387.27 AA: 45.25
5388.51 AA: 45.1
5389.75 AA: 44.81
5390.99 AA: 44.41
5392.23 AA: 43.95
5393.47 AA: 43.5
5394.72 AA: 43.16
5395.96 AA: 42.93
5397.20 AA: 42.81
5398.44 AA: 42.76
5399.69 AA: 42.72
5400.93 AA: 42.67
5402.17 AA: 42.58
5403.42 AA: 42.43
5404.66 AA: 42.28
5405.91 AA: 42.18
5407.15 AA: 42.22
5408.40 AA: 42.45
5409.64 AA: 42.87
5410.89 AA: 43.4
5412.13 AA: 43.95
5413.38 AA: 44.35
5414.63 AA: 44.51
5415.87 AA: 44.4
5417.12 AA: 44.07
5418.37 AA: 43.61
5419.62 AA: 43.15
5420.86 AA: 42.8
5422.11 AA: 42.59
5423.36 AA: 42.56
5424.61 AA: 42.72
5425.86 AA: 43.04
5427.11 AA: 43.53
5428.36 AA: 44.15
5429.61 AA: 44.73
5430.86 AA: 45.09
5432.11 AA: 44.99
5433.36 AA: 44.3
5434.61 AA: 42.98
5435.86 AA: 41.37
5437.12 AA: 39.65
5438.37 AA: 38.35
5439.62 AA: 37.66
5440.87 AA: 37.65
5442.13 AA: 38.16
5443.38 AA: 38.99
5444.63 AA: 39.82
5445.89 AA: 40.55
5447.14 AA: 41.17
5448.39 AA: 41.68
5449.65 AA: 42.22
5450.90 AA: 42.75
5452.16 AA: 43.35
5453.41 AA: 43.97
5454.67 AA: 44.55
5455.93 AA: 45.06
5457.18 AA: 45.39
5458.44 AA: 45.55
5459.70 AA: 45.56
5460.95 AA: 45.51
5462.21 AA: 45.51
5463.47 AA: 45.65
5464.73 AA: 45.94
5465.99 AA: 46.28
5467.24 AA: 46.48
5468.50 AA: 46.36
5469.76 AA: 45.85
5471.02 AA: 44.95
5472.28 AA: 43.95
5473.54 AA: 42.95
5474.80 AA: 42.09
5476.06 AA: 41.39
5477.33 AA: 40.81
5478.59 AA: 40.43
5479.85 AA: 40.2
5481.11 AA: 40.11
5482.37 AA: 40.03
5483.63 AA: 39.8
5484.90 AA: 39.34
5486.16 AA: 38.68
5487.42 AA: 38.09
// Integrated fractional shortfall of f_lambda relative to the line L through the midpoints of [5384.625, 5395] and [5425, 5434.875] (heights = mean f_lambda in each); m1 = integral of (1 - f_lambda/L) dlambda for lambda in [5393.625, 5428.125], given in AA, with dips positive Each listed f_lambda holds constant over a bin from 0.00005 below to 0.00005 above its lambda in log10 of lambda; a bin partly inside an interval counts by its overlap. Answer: 1.0 AA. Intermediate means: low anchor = 44.5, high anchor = 44.1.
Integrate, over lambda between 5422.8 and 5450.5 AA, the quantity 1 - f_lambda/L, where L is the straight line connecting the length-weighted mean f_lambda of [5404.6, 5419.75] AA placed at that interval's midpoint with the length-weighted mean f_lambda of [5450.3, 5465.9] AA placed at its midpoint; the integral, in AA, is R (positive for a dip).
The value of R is 1.6 AA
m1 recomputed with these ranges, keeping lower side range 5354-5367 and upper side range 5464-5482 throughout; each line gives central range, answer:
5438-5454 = 1.1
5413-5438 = 0.2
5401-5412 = 0.3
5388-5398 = 0.0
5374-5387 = -0.6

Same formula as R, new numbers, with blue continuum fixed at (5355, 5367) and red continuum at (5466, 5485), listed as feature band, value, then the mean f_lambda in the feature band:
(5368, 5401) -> -0.8 AA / 45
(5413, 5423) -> -0.1 AA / 43.6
